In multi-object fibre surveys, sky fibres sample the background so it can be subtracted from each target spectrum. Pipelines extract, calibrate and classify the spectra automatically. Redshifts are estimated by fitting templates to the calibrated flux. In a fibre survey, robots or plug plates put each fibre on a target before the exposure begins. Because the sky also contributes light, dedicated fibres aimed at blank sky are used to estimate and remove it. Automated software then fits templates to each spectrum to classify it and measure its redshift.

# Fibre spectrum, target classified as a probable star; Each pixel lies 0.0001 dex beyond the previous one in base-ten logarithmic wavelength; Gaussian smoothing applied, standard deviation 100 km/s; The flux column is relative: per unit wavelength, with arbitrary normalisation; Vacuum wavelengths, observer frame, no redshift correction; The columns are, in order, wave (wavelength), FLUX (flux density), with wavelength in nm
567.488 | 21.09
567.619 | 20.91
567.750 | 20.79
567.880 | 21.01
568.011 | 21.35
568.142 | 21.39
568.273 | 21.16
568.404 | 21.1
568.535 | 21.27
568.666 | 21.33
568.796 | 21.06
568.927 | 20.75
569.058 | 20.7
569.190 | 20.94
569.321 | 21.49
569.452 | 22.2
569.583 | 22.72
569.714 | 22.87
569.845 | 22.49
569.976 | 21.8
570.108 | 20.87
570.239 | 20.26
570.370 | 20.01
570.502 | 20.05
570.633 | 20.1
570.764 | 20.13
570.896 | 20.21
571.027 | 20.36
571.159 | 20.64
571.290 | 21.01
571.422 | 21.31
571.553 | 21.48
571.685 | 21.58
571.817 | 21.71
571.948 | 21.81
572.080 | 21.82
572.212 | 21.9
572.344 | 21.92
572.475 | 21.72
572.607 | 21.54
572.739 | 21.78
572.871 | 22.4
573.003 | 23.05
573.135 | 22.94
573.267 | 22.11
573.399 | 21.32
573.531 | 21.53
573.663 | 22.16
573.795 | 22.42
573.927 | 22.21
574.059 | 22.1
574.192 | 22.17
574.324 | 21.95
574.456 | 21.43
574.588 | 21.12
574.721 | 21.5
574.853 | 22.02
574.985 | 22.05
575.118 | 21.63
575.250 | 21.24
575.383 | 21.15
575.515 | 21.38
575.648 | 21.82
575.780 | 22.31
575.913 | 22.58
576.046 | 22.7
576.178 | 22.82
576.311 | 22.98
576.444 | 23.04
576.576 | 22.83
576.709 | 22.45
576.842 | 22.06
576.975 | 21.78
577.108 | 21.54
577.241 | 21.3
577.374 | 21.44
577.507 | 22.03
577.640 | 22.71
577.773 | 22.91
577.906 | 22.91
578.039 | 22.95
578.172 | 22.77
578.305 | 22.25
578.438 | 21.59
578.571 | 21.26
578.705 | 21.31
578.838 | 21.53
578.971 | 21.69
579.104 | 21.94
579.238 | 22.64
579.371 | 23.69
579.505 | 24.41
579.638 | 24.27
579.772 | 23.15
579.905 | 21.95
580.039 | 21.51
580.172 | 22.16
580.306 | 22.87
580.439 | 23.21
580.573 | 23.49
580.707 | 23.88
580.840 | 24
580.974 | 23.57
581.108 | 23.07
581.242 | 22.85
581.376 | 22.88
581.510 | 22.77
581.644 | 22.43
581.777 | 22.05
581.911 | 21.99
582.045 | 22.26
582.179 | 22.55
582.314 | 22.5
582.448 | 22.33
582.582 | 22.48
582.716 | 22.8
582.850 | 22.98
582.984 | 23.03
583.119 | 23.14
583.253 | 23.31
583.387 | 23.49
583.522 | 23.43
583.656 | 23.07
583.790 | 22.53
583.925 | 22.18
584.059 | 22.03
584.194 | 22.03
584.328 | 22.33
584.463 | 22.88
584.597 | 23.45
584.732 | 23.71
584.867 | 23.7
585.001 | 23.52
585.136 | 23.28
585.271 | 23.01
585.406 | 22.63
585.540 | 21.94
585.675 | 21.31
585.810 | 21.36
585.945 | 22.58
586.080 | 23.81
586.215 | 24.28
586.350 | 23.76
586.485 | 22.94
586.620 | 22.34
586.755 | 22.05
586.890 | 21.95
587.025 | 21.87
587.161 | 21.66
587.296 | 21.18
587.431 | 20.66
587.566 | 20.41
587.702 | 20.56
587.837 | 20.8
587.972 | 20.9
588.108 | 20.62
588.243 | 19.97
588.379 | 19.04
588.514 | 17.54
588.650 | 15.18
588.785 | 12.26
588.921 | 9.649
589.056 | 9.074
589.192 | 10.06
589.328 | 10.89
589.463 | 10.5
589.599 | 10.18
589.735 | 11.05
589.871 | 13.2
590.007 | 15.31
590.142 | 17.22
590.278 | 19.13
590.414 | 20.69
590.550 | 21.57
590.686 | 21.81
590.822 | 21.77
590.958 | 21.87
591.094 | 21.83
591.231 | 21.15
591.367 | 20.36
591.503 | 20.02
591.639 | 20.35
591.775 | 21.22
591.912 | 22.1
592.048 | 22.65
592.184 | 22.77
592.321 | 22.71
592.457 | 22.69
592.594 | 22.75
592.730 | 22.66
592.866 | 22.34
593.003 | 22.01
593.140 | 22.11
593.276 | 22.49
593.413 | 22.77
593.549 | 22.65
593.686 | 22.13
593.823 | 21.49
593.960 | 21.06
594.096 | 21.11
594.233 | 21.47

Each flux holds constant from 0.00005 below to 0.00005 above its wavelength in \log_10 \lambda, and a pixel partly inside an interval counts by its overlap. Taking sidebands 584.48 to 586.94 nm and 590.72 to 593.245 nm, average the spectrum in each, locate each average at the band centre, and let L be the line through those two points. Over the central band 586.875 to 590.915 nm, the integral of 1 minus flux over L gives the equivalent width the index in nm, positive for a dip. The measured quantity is 0.94 nm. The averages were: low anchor 22.9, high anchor 21.9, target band 17.2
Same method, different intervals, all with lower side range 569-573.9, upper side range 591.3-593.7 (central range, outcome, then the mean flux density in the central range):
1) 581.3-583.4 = -0.085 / 22.7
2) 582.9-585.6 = -0.137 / 22.9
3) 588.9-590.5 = 0.634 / 13.3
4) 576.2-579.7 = -0.118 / 22.4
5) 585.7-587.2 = -0.047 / 22.6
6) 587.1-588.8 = 0.188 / 19.5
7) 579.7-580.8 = -0.055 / 22.8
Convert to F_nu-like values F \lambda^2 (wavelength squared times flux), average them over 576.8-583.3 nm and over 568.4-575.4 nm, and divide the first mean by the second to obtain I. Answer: 1.08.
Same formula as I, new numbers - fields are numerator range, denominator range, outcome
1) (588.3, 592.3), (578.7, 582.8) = 0.79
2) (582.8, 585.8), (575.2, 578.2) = 1.05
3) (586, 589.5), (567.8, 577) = 0.91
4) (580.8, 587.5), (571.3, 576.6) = 1.07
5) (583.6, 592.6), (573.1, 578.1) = 0.95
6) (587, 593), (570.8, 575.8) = 0.91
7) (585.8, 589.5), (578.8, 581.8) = 0.84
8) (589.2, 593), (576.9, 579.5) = 0.91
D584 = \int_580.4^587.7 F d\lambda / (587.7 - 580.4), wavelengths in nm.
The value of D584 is 22.7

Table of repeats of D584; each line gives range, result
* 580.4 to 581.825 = 23.1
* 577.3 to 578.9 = 22.1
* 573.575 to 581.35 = 22.4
